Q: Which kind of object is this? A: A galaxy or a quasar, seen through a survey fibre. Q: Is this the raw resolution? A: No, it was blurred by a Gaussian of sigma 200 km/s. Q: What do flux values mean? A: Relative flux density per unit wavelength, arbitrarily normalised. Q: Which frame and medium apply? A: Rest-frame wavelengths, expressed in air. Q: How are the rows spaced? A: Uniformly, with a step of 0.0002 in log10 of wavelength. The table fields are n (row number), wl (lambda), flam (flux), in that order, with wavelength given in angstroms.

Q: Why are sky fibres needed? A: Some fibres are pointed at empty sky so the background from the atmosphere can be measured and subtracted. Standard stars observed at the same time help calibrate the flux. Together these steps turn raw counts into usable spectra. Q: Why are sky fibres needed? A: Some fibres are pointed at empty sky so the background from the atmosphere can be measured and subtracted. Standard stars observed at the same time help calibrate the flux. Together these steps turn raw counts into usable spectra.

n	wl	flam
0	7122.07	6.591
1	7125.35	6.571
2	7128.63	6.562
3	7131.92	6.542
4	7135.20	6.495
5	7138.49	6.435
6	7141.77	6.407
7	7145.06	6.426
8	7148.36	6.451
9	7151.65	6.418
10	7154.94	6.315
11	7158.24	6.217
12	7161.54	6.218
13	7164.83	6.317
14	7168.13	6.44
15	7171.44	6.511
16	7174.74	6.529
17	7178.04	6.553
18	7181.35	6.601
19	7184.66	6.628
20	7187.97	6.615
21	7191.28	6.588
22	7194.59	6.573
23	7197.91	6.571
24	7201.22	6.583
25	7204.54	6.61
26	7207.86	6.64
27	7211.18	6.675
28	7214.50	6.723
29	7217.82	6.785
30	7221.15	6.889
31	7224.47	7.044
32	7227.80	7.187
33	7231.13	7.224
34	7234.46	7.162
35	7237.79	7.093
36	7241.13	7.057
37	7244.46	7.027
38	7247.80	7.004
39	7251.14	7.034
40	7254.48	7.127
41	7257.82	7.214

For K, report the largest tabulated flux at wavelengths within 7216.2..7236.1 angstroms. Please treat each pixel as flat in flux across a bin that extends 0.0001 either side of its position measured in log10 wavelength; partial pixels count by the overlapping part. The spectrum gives 7.224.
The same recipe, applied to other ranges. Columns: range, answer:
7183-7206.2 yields 6.628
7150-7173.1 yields 6.511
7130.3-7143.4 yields 6.542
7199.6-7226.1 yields 7.044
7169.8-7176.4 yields 6.529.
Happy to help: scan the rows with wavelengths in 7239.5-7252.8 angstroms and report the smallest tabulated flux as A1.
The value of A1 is 7.004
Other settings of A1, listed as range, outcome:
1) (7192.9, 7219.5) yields 6.571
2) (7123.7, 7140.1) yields 6.435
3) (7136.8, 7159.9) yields 6.217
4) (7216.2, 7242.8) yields 6.785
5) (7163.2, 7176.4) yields 6.317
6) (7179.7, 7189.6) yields 6.601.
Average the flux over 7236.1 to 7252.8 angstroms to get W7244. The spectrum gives 7.04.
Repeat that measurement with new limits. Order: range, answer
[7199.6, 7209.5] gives 6.61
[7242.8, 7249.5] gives 7.01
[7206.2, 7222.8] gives 6.74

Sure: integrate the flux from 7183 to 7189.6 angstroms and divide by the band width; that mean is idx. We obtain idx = 6.62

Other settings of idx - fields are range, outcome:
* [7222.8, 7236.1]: 7.16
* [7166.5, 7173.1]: 6.47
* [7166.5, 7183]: 6.53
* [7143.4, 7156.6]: 6.4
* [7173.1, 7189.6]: 6.58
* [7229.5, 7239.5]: 7.16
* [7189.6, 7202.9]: 6.58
